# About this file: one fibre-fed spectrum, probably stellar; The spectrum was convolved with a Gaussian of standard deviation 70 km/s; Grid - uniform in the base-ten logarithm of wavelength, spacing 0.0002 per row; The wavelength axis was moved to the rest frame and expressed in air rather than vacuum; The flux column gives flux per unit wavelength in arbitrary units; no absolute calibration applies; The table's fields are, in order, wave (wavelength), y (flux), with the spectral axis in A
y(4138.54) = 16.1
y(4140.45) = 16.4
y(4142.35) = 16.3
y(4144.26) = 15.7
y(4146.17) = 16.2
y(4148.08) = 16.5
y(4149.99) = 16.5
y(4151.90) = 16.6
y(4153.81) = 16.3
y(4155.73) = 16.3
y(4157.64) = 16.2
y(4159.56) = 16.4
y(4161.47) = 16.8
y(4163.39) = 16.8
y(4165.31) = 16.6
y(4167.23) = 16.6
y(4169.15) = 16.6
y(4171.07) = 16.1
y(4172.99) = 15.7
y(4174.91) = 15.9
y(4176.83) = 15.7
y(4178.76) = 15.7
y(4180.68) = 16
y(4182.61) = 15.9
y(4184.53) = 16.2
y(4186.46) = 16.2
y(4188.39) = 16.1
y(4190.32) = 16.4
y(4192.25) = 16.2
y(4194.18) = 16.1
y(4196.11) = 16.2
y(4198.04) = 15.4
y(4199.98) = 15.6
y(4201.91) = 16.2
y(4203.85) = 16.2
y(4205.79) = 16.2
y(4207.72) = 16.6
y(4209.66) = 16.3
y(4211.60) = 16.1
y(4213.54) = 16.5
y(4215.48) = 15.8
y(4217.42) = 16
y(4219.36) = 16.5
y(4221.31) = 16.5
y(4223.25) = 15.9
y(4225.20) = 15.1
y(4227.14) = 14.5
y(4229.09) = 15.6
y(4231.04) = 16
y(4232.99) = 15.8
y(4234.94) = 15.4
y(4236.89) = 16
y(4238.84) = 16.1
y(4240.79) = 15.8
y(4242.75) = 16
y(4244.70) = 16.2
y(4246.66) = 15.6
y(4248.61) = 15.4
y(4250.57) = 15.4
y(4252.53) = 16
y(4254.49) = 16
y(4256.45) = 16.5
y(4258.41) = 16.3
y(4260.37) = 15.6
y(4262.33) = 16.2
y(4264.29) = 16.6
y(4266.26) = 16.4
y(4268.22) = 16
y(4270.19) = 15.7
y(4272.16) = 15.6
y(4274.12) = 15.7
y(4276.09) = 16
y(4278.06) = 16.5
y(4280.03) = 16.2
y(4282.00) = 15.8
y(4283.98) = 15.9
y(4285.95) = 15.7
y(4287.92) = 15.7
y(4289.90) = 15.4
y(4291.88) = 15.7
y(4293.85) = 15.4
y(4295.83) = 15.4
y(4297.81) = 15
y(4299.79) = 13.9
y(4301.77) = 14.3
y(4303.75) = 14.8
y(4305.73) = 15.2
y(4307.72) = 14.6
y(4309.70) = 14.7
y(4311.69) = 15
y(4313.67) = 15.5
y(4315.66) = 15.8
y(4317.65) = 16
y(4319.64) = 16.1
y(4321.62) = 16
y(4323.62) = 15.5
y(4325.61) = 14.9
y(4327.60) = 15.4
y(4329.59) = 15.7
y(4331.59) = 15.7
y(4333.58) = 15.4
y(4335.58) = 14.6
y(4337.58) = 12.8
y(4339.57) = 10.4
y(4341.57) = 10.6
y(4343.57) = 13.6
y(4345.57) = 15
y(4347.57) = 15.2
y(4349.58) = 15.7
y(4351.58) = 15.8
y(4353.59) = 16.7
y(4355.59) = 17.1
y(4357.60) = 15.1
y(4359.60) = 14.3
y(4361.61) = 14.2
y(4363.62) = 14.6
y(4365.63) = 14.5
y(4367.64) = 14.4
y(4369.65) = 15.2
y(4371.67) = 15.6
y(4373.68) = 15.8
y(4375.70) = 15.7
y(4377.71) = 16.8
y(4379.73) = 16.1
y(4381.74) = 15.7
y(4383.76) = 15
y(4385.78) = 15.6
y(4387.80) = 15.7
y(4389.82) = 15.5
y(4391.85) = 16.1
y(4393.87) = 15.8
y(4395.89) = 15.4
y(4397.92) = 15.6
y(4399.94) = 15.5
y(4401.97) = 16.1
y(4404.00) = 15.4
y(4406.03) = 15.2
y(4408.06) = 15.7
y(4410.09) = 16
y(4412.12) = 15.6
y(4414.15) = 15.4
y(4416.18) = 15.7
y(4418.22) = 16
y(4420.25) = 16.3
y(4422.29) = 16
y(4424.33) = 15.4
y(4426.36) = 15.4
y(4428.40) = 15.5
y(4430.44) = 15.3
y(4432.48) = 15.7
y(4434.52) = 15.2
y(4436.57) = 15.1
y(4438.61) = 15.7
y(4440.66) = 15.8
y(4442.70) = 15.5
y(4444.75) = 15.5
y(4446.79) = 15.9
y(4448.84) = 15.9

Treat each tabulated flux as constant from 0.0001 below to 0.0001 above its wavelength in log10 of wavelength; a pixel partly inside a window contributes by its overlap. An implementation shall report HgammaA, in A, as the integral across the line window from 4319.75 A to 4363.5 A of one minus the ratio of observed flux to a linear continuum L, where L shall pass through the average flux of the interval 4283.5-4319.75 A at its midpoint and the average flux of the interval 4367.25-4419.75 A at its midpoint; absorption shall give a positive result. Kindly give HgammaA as 1.84 A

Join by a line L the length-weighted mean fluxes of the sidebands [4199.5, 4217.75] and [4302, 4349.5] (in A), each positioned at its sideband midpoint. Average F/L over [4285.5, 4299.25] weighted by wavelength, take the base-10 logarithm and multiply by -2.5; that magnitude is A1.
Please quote -0.02 mag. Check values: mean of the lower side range 16.2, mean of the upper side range 14.7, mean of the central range 15.4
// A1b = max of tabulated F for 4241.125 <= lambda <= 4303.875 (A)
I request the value 16.6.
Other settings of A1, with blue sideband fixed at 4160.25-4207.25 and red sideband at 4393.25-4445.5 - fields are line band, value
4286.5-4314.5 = 0.06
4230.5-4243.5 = 0.01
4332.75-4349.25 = 0.17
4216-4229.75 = 0.02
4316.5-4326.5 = 0.01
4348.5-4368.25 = 0.03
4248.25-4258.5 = 0.00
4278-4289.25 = 0.00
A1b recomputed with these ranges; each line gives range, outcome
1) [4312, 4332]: 16.1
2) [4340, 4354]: 16.7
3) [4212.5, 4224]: 16.5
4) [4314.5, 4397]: 17.1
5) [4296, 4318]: 16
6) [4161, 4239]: 16.8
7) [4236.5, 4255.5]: 16.2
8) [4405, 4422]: 16.3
